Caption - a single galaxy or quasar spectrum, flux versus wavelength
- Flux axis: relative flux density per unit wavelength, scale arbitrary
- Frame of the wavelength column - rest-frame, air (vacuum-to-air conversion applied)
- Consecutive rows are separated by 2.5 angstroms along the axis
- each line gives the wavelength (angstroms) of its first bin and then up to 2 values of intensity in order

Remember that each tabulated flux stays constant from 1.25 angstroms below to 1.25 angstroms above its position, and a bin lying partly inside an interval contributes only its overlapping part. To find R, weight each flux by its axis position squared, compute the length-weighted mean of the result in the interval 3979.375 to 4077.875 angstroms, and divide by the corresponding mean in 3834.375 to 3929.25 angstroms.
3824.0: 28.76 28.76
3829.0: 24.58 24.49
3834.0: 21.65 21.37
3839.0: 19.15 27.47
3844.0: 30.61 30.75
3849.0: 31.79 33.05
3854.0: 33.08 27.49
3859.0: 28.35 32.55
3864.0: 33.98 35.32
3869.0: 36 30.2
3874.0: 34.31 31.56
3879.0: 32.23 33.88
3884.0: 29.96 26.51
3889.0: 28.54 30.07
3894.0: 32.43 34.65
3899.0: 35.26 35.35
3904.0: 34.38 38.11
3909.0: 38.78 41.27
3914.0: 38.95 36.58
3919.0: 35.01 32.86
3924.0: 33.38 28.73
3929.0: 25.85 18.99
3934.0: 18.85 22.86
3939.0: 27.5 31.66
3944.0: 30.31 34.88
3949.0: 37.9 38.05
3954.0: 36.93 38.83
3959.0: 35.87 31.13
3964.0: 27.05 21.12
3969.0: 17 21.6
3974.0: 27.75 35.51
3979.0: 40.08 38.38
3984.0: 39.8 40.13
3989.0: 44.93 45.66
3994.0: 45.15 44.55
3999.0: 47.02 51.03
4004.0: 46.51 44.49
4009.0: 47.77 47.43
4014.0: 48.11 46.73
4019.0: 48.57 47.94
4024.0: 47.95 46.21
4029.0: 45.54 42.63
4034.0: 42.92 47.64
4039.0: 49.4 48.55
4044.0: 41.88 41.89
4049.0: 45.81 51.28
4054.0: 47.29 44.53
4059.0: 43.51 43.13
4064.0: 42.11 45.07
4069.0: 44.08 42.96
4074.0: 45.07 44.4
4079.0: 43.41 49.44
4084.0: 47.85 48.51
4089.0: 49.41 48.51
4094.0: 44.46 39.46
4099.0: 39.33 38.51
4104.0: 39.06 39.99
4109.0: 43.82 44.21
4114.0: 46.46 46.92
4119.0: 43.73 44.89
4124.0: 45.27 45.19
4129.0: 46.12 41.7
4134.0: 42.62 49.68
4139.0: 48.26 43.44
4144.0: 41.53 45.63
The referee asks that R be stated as 1.52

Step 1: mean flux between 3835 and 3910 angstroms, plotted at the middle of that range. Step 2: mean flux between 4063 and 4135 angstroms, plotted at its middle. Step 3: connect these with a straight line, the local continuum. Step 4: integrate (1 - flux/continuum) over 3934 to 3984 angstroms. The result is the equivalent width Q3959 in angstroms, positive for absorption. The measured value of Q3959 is 7.14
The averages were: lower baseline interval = 31.5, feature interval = 31.2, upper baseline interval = 44.2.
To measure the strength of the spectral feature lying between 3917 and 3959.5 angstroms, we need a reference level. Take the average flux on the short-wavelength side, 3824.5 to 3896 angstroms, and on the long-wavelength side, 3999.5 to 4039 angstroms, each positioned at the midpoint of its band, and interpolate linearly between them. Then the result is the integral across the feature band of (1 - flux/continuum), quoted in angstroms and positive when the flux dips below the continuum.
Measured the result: 7.9 angstroms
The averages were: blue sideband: 29.7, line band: 31.1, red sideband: 46.9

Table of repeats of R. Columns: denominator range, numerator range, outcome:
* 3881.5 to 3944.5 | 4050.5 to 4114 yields 1.53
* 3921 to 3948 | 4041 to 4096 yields 1.75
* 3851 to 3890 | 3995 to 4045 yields 1.59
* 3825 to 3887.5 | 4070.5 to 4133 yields 1.69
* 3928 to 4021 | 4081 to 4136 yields 1.29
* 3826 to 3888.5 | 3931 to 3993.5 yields 1.16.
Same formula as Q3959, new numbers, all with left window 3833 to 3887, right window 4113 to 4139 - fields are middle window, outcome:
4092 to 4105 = 0.9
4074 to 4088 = -1.2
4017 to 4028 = -2.3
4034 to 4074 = -3.8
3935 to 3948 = 2.0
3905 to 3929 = -1.5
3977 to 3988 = -0.7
